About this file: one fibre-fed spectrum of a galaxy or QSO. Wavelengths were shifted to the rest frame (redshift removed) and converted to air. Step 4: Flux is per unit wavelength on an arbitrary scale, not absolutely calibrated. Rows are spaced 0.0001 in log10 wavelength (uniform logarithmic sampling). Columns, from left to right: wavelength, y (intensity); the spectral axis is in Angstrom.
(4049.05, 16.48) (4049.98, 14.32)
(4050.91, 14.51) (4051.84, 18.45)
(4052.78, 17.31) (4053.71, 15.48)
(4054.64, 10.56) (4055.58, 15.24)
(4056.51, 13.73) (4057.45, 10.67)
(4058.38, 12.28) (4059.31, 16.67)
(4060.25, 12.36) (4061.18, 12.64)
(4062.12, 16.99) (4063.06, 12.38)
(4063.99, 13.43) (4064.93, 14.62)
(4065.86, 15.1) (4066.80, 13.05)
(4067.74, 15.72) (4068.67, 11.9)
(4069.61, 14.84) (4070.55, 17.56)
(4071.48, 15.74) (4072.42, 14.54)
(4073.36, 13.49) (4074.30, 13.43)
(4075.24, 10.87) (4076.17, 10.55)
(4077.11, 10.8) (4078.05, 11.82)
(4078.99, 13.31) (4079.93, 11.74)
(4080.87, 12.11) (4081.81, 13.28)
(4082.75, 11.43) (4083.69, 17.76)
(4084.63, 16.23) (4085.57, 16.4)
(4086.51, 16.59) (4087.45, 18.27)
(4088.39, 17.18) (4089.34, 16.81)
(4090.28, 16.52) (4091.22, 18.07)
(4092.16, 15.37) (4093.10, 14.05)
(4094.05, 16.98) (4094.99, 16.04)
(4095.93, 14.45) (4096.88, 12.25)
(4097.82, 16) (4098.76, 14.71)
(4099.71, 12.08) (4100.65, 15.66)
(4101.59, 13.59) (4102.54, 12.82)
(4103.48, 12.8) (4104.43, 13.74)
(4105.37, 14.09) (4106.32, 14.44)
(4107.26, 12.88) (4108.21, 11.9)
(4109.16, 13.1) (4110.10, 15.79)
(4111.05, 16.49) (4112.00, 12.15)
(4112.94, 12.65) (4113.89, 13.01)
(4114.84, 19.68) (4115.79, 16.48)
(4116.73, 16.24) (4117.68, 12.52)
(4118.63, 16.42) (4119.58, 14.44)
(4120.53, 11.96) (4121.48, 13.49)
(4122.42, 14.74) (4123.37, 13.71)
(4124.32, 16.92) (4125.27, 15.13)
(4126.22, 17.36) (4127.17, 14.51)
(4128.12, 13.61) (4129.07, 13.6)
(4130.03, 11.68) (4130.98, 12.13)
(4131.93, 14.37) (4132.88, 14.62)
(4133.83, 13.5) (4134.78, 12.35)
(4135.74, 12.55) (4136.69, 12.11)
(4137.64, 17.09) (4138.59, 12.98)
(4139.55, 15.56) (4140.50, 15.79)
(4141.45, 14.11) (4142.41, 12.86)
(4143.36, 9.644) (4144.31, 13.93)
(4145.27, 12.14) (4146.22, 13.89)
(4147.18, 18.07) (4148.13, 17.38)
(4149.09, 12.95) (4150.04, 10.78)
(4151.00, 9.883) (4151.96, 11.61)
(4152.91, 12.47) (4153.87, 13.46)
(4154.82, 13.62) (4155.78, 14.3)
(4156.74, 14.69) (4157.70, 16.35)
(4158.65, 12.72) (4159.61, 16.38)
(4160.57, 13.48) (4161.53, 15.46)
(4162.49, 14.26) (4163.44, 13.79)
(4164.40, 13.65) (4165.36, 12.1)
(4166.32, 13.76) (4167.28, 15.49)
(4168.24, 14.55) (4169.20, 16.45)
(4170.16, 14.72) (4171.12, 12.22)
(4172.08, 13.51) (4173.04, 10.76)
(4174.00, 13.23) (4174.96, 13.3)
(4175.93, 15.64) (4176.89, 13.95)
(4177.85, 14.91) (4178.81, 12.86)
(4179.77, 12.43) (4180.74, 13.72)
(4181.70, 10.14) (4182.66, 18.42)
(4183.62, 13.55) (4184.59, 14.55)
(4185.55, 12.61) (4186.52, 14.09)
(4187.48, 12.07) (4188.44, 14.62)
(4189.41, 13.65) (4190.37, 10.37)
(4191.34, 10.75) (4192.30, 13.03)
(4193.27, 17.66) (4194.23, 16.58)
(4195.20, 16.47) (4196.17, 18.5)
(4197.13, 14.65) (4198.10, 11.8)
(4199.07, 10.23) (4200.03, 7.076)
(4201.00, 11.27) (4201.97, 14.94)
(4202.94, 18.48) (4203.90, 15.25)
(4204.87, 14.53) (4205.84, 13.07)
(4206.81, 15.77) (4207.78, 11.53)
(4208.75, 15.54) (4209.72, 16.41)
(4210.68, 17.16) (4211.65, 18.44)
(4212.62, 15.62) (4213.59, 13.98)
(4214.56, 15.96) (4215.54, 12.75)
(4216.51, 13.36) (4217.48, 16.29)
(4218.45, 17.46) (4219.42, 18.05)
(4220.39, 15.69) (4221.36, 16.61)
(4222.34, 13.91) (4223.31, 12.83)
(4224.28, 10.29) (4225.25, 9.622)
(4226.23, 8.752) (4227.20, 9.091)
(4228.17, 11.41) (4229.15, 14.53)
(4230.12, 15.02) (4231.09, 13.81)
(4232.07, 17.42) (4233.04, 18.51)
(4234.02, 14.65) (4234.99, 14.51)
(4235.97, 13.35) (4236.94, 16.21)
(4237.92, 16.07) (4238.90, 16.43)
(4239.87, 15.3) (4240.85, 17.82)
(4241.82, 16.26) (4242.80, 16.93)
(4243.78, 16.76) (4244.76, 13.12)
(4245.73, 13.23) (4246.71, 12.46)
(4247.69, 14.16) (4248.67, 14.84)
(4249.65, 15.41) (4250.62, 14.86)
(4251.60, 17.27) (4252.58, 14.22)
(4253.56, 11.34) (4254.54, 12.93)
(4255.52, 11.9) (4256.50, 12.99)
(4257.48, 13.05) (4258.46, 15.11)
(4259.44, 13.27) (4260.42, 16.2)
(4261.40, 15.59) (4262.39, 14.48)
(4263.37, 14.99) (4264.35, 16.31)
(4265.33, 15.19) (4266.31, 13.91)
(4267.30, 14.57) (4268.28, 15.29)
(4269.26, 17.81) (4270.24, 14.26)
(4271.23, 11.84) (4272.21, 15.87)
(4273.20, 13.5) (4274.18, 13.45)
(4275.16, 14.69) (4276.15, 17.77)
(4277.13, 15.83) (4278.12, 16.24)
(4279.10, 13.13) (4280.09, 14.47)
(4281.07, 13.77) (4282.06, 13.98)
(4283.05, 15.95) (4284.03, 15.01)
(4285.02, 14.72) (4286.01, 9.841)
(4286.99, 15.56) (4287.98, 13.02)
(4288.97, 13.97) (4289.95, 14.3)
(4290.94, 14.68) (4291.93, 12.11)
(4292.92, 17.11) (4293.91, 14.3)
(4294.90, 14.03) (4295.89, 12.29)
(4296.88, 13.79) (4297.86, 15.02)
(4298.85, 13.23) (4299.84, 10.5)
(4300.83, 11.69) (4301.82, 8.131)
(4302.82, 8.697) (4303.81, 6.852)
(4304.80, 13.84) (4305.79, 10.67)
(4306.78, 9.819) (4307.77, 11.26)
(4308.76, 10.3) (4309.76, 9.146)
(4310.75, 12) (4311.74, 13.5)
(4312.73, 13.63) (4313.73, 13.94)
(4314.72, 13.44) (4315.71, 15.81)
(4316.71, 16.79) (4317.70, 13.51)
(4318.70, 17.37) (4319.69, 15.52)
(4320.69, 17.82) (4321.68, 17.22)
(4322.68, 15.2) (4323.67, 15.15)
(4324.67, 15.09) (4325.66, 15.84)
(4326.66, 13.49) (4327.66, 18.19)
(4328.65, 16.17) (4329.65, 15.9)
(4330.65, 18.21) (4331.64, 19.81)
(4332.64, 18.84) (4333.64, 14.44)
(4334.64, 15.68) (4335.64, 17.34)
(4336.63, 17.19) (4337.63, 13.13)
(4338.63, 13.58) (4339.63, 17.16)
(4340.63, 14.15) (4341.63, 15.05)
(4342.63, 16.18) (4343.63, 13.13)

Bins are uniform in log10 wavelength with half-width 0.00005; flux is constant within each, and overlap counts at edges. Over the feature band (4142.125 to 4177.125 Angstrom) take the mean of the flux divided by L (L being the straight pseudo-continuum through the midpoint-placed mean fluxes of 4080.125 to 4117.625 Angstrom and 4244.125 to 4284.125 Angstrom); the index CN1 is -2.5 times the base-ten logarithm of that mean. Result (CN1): 0.08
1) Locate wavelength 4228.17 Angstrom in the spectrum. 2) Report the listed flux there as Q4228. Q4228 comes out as 11.41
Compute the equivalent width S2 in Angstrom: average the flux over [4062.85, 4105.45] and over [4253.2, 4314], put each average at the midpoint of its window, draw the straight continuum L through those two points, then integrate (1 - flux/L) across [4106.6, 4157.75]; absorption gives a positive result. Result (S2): 0.67 Angstrom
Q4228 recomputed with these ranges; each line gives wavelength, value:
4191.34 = 10.75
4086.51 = 16.59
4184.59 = 14.55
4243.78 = 16.76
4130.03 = 11.68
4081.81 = 13.28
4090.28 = 16.52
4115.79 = 16.48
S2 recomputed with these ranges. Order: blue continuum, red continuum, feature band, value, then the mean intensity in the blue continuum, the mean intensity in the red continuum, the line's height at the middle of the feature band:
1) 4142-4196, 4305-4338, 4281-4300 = 1.0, 13.8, 14.9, 14.7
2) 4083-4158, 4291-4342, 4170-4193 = 1.6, 14.4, 14.2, 14.3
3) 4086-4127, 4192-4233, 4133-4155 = 1.9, 14.9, 14.4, 14.7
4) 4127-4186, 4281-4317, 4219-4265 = -4.2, 13.7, 12.8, 13.2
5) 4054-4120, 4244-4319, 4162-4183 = 0.4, 14.3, 13.7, 14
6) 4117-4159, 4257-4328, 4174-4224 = -1.6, 13.8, 14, 13.9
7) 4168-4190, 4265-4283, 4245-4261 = 0.7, 13.7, 14.8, 14.5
